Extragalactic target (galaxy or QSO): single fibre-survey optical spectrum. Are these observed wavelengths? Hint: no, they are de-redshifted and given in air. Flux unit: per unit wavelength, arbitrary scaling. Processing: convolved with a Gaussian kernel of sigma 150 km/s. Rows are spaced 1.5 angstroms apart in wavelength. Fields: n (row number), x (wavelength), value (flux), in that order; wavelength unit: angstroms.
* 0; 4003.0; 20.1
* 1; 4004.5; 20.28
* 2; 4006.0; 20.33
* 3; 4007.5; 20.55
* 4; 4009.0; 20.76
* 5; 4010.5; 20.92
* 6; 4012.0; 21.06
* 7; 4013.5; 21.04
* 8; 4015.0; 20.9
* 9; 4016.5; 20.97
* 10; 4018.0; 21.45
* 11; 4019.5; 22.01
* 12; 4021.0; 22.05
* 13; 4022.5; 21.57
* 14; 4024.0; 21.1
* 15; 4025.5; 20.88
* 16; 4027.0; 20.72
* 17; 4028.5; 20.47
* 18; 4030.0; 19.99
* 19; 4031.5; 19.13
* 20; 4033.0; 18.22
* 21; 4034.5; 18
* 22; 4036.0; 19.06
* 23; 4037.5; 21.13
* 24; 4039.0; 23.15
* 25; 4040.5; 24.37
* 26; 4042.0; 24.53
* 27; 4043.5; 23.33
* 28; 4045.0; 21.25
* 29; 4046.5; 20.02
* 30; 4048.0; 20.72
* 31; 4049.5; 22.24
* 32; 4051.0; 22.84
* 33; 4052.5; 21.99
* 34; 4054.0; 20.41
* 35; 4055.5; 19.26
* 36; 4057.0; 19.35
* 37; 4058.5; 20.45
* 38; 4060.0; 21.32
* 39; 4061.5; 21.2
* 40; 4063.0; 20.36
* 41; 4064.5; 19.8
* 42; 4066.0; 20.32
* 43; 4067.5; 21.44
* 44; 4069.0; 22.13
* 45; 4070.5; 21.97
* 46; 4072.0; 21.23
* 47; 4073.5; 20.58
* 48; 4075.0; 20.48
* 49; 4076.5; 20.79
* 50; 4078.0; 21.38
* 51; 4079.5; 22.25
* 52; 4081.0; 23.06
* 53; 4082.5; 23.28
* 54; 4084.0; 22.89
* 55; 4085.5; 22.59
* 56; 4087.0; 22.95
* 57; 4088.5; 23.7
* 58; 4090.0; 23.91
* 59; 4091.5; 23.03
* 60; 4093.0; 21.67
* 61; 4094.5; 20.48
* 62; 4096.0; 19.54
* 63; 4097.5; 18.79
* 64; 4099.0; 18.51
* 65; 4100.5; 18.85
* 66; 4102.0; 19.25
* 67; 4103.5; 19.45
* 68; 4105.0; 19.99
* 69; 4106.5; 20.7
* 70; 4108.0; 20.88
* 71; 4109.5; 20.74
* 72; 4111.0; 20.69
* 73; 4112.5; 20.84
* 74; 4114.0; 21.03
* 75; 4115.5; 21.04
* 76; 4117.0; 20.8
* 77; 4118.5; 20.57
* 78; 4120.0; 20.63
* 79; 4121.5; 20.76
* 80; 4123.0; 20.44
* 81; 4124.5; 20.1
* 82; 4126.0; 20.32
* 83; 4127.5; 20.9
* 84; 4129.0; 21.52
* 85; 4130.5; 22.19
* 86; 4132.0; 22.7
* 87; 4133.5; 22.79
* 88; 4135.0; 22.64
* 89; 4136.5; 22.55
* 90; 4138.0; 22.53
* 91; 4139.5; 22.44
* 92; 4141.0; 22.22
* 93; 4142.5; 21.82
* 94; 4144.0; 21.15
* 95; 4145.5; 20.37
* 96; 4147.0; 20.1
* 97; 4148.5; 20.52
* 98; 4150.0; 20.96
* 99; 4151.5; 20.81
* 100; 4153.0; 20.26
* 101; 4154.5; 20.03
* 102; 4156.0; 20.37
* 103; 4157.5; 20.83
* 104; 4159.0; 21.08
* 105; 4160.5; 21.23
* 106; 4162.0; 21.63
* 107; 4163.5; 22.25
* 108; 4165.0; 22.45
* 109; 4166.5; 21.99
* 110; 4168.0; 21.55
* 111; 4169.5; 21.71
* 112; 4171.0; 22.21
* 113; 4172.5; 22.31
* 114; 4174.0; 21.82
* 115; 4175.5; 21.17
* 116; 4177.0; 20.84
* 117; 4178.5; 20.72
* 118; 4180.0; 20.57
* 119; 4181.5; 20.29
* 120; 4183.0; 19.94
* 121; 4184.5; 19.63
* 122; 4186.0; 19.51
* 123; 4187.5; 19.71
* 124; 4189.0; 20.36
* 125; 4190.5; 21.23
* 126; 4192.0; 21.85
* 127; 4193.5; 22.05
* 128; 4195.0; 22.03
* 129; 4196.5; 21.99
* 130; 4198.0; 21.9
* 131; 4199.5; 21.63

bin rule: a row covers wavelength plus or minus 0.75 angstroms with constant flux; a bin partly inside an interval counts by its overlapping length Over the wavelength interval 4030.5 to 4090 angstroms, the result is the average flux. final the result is 21.4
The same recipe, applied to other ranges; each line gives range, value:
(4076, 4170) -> 21.3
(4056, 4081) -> 21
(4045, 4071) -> 20.9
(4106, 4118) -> 20.8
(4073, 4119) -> 21.1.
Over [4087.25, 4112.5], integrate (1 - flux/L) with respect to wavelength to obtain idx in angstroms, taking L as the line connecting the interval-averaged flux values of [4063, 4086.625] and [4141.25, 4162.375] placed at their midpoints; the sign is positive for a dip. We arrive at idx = 0.8 angstroms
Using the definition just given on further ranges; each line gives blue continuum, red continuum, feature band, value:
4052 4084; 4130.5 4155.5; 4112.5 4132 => 0.4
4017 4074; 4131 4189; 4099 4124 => 1.0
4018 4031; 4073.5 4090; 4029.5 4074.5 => 1.4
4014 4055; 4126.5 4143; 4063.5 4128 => 2.2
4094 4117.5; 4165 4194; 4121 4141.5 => -1.3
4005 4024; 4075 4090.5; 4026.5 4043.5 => 0.5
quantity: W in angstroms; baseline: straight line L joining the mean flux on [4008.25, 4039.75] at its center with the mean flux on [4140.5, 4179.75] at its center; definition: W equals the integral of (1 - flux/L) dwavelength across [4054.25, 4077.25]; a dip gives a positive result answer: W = 0.2 angstroms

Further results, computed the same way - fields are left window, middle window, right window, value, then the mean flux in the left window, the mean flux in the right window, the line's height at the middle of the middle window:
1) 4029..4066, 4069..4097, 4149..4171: -1.26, 20.9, 21.3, 21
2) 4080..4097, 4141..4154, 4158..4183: 0.53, 22.4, 21.4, 21.7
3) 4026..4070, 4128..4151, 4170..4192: -1.01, 20.9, 20.8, 20.8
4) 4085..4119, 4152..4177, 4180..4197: -0.75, 20.9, 20.8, 20.8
